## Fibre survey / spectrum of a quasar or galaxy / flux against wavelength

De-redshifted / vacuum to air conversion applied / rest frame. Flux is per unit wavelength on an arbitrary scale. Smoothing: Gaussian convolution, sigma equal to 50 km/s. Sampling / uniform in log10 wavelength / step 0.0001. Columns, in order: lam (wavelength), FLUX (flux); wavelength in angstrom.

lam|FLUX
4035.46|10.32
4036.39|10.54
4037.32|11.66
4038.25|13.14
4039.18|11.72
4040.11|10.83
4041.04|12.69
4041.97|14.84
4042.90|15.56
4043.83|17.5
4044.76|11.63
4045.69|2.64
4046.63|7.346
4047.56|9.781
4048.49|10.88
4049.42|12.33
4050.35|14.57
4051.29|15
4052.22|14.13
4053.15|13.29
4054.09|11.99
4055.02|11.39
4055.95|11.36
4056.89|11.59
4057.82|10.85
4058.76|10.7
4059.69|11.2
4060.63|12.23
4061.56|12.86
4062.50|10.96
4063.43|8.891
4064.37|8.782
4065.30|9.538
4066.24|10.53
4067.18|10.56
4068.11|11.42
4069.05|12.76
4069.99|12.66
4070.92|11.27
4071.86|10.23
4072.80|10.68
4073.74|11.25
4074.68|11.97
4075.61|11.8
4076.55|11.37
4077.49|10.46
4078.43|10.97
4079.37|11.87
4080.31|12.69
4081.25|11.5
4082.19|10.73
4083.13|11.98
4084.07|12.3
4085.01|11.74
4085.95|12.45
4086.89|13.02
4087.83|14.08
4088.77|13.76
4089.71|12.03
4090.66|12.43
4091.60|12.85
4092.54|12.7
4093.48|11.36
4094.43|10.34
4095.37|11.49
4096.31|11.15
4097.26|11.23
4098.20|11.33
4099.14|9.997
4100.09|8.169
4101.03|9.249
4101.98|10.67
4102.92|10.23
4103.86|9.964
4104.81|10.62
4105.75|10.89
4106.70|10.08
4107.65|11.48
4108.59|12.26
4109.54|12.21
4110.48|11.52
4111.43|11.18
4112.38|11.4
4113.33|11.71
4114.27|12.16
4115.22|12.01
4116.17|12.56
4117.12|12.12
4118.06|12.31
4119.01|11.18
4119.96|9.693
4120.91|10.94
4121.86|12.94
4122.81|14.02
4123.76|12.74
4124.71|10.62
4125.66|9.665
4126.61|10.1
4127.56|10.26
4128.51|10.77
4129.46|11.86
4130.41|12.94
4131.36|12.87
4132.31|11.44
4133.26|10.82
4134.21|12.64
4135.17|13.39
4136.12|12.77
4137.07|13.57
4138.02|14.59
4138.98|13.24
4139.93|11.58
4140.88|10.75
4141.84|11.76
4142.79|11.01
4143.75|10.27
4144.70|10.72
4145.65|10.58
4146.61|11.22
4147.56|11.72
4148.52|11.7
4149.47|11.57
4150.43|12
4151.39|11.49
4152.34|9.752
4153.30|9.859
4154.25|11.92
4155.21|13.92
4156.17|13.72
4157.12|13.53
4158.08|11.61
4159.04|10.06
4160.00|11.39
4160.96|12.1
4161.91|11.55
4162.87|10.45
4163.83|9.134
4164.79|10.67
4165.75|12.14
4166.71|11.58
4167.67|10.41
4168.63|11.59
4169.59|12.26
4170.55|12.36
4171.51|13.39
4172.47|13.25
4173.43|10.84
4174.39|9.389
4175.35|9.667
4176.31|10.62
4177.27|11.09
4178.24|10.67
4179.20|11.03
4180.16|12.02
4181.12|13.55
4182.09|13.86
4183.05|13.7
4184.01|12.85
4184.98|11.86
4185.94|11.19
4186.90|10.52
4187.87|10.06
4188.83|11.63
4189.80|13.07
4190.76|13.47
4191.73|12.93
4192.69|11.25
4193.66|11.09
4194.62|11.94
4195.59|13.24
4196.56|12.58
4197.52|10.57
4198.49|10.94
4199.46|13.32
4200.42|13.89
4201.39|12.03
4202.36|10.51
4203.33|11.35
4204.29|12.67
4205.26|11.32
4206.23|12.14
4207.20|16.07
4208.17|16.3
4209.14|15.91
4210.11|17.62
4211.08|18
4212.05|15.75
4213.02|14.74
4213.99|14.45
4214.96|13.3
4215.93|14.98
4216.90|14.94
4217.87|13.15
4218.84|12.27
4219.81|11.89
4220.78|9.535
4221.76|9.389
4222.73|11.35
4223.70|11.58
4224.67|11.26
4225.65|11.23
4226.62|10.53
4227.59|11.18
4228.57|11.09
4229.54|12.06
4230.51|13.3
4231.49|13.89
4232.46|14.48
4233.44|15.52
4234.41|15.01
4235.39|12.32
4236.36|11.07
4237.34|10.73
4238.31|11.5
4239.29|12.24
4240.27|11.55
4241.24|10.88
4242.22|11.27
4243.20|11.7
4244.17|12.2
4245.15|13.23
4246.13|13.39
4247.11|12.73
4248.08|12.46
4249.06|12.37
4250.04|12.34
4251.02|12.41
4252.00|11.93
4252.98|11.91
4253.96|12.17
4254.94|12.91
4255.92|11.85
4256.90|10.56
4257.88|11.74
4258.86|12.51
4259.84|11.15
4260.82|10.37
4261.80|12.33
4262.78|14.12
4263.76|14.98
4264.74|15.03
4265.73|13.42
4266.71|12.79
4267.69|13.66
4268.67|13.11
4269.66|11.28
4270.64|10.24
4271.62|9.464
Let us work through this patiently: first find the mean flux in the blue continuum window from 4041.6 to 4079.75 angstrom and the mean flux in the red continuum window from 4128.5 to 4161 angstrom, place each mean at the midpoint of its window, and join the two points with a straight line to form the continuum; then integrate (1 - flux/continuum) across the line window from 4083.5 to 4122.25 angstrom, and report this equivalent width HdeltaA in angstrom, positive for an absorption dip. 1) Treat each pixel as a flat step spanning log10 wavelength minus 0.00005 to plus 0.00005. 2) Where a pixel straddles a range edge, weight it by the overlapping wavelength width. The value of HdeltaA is 0.6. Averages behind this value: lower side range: 11.5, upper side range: 11.9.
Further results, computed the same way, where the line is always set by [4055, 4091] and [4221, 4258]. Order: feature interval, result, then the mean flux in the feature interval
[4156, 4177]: 0.75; 11.4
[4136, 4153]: 0.16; 11.6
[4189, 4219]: -3.65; 13.4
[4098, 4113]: 1.18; 10.7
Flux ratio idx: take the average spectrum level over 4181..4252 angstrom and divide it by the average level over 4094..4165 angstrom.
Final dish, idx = 1.10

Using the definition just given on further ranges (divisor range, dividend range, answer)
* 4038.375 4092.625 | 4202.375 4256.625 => 1.09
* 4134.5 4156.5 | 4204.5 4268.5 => 1.08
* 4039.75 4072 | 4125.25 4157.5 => 1.02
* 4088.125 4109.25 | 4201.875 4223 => 1.22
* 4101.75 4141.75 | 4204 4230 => 1.12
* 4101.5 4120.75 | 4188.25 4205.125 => 1.07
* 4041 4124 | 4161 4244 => 1.06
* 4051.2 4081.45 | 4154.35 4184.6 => 1.03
